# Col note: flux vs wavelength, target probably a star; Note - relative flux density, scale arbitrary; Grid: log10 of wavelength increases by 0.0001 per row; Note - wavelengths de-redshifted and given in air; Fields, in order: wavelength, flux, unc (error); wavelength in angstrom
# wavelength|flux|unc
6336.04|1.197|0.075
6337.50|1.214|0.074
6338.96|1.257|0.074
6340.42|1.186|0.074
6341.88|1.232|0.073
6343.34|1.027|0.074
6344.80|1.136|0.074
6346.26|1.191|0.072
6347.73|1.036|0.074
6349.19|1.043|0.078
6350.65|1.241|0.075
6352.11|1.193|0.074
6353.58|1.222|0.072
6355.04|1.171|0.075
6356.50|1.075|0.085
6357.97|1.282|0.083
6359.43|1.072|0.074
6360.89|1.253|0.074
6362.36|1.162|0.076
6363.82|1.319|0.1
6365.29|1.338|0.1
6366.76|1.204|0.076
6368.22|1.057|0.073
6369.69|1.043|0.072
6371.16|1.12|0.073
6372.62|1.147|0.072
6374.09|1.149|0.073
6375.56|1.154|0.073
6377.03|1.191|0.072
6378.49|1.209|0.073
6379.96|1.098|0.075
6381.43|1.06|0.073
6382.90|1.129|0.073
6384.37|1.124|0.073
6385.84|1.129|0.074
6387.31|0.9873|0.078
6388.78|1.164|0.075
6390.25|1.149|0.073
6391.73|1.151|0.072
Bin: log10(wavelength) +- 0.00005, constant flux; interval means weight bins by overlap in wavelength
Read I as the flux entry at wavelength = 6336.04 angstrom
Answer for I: 1.197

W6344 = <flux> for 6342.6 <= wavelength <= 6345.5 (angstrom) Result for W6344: 1.08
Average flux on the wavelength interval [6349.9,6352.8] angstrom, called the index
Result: 1.22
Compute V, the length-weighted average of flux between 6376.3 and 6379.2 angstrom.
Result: 1.2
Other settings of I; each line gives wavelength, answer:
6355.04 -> 1.171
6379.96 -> 1.098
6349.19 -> 1.043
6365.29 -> 1.338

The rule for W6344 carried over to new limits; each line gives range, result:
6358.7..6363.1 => 1.16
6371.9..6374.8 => 1.15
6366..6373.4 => 1.12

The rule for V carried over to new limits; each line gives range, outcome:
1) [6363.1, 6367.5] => 1.29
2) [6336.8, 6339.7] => 1.24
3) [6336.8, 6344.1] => 1.18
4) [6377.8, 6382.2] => 1.12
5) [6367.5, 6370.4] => 1.05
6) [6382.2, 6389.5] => 1.11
